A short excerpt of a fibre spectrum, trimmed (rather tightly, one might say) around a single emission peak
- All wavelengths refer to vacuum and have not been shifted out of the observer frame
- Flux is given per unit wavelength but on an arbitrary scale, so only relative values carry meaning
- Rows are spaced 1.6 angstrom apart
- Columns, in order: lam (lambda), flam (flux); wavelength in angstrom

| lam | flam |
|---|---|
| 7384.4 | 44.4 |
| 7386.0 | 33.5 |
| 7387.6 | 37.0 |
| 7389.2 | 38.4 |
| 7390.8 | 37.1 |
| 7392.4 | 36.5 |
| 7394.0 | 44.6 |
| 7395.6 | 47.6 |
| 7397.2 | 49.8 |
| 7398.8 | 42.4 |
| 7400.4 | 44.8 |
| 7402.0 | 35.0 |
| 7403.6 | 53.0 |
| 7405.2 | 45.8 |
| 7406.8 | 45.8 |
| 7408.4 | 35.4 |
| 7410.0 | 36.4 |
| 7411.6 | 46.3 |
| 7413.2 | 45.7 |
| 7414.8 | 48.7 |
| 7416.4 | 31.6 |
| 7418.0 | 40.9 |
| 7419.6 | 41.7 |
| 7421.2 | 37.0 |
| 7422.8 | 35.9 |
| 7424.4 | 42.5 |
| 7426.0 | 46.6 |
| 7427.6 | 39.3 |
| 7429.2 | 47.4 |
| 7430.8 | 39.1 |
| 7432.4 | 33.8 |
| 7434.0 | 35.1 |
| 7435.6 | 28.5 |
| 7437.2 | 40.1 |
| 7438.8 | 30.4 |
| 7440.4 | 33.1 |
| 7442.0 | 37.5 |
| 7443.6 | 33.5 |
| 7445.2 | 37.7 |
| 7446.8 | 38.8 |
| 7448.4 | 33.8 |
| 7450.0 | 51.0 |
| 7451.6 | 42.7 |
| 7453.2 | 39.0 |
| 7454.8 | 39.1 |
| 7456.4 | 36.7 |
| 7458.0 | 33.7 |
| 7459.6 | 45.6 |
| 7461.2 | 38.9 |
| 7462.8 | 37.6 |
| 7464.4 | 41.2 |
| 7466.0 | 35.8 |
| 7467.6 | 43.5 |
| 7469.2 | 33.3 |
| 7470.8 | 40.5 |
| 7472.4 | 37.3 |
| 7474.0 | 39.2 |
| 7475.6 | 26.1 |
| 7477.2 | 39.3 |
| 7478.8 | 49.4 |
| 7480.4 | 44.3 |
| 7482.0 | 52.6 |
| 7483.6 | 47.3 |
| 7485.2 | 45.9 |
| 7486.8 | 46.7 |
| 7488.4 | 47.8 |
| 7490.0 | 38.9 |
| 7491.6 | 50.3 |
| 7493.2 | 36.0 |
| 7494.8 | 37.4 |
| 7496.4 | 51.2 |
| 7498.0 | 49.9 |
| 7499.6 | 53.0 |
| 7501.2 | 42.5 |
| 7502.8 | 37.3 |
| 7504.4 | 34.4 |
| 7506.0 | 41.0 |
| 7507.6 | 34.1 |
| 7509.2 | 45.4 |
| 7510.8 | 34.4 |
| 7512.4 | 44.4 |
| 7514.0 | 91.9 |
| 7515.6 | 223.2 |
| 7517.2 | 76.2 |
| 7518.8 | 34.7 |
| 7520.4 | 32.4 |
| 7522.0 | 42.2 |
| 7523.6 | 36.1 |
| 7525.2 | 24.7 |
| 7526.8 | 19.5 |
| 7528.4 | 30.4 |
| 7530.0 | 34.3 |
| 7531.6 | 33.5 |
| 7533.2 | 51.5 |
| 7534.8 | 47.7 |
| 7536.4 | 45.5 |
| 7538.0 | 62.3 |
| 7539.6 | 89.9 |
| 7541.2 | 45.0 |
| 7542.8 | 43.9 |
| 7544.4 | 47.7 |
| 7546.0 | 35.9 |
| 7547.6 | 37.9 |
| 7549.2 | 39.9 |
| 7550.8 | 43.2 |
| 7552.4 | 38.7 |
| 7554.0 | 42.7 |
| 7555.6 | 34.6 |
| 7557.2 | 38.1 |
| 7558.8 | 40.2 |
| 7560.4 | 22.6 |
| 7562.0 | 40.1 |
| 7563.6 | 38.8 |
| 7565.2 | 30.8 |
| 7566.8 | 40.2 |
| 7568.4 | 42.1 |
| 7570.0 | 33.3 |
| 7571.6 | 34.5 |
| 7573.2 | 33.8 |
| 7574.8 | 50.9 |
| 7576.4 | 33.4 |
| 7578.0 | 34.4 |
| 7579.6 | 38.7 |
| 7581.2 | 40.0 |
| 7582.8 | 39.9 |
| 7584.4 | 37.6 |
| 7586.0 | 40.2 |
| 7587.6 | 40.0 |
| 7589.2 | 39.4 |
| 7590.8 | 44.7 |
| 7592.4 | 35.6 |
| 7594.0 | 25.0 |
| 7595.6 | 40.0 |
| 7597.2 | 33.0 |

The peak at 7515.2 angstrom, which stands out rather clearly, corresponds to H-alpha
